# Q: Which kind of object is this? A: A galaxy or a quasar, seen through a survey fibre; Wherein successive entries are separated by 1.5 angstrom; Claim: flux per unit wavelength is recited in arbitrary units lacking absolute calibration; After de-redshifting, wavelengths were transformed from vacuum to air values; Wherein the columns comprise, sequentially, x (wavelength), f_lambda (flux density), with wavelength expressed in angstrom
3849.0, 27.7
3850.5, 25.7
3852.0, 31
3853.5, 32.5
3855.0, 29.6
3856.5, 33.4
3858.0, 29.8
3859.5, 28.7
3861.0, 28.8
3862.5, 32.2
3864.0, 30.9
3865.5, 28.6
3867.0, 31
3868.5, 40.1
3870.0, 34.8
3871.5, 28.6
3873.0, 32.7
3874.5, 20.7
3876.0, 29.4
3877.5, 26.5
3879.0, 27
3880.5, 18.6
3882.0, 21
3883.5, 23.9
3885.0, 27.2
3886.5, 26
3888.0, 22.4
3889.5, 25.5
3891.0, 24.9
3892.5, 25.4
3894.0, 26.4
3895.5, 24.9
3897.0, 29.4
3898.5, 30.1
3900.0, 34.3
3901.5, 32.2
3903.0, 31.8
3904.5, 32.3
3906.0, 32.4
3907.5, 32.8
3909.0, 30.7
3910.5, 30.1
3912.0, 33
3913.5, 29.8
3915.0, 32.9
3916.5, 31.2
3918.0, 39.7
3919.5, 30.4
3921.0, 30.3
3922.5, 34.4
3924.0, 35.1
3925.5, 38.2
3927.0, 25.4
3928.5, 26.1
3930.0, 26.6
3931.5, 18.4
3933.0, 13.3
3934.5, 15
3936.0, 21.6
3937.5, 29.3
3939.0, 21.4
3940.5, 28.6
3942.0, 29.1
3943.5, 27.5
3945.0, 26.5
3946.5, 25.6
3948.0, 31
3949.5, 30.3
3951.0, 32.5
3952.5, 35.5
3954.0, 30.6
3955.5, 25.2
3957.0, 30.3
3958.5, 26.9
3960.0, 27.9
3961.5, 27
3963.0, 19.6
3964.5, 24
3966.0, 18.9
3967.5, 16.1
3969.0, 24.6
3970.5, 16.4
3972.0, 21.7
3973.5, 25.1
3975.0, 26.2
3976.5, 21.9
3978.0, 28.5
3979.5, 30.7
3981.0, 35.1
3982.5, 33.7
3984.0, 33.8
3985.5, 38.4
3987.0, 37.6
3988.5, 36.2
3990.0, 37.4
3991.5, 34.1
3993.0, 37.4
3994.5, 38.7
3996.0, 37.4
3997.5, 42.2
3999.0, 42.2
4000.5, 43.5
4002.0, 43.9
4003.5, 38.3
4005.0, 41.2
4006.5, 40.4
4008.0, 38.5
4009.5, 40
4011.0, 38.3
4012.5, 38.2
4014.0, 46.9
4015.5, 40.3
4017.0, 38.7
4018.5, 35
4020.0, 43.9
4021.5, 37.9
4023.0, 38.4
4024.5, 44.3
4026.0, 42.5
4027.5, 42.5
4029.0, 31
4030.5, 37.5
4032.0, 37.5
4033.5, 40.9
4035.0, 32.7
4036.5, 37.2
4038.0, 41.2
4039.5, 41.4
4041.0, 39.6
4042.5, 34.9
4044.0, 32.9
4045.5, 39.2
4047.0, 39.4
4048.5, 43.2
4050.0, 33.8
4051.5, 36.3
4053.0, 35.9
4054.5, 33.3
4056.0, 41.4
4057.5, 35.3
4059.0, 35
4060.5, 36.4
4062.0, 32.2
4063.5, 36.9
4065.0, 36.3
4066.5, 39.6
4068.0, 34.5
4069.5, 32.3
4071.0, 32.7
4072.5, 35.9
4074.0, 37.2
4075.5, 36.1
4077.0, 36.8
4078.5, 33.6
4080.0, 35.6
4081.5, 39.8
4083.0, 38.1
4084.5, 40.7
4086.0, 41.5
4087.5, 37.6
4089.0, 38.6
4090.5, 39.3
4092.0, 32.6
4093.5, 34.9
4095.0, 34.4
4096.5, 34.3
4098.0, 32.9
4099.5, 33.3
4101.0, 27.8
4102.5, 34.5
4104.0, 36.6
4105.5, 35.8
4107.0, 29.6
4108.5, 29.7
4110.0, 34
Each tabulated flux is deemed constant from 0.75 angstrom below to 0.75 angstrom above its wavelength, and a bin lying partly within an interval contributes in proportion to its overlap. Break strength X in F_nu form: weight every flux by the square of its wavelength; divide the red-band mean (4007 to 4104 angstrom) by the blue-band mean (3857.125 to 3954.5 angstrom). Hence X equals 1.40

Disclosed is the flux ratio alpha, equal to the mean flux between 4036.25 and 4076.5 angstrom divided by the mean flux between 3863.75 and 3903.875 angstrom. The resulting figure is 1.31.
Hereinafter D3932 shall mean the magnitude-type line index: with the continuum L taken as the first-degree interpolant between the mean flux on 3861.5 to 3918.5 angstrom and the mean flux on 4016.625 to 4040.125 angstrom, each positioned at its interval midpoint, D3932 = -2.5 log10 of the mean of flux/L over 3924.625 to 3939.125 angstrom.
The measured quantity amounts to 0.33 mag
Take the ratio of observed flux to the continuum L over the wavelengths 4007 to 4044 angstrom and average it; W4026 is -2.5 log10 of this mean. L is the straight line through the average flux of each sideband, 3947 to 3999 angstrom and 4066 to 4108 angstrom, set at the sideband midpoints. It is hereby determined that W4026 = -0.20 mag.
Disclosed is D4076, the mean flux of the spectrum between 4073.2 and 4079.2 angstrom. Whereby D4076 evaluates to 35.9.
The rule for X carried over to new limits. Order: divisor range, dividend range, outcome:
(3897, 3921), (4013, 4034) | 1.31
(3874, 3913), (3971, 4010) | 1.34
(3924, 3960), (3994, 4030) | 1.54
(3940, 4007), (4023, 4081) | 1.24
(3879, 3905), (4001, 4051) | 1.56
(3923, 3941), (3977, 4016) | 1.57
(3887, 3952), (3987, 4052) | 1.43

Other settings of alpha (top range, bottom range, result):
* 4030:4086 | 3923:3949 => 1.42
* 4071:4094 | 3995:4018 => 0.91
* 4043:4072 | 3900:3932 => 1.15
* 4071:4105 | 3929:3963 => 1.37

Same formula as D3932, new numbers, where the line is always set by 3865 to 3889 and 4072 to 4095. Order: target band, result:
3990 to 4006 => -0.199 mag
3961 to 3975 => 0.414 mag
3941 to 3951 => 0.073 mag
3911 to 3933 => -0.027 mag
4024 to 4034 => -0.140 mag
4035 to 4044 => -0.083 mag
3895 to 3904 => -0.081 mag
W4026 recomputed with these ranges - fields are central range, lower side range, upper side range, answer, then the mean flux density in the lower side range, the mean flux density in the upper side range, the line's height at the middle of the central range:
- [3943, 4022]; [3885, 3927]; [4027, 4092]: 0.033 mag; 30.5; 37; 33.7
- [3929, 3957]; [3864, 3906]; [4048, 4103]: 0.170 mag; 28.1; 35.9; 30.5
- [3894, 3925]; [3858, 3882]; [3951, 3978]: -0.167 mag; 29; 24.9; 27.3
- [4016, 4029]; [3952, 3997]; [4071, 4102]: -0.234 mag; 29.3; 36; 32.1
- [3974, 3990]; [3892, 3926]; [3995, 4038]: 0.151 mag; 31.6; 39.7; 37.1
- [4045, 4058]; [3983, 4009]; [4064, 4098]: -0.008 mag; 38.9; 36.4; 37.3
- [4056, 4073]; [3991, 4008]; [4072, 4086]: 0.070 mag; 40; 37.3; 37.8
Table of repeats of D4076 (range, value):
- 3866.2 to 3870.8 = 35.2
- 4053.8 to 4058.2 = 36.7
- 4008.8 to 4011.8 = 39.1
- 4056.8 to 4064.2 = 35.1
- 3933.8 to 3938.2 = 22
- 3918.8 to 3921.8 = 30.4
